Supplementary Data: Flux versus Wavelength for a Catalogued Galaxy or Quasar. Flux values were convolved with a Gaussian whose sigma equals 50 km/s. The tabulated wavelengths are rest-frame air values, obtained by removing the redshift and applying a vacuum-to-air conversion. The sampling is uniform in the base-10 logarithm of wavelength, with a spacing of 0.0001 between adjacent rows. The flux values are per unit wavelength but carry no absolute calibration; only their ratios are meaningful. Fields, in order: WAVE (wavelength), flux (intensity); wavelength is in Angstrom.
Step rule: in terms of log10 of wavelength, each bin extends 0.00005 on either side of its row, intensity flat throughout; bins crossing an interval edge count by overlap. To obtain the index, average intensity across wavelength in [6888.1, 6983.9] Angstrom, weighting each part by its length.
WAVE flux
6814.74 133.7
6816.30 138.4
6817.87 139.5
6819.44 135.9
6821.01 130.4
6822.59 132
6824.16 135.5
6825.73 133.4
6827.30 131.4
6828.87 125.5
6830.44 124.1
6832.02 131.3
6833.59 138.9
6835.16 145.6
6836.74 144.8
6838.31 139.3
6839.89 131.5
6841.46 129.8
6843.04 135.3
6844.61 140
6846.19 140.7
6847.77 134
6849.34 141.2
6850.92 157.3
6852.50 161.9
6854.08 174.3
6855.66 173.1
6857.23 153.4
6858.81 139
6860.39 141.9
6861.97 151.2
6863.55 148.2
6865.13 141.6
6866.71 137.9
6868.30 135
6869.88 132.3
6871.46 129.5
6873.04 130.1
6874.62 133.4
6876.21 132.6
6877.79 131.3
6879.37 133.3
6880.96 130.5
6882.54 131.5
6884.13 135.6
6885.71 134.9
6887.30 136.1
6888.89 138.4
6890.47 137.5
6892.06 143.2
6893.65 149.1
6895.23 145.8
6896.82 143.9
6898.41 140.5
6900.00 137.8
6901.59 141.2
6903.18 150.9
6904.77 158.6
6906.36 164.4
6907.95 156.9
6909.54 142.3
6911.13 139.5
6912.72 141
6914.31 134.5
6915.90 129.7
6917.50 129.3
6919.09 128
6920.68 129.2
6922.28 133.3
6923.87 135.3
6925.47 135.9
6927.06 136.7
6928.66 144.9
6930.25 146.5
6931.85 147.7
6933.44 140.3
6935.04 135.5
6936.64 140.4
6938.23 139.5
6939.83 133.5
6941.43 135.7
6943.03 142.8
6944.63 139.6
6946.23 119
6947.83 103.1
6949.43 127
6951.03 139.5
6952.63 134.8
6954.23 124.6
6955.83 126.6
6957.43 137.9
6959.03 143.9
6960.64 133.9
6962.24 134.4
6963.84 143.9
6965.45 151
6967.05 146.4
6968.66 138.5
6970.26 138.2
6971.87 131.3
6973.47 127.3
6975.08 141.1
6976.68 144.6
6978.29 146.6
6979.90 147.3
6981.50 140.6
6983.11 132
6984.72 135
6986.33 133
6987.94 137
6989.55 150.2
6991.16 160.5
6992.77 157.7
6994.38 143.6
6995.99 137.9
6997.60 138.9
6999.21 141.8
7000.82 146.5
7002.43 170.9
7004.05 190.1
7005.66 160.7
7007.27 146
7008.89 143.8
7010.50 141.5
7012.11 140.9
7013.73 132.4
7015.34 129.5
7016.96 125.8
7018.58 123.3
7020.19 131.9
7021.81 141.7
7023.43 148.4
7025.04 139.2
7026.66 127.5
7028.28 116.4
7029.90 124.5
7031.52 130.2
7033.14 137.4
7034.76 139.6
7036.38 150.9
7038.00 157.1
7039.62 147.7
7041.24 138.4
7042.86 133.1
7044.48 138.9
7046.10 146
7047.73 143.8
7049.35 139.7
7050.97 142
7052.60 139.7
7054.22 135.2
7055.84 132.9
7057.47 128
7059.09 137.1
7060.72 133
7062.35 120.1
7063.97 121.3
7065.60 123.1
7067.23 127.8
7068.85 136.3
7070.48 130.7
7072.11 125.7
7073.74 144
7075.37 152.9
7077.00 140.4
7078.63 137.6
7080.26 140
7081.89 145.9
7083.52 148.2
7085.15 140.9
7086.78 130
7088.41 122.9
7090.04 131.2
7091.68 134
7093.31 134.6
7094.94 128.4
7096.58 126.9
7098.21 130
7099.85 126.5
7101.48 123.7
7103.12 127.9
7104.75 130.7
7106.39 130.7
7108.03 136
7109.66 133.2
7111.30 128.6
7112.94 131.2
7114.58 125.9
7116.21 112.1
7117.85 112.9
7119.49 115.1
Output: 139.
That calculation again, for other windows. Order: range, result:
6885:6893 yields 138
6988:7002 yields 147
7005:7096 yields 136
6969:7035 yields 141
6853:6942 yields 141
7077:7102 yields 134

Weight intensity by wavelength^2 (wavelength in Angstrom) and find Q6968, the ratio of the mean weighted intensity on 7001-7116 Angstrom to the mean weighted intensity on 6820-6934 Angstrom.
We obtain 1.03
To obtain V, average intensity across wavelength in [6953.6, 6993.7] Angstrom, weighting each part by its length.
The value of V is 140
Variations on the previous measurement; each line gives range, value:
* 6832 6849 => 138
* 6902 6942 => 140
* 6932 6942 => 138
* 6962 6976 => 139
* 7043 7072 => 134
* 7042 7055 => 140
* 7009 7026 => 136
